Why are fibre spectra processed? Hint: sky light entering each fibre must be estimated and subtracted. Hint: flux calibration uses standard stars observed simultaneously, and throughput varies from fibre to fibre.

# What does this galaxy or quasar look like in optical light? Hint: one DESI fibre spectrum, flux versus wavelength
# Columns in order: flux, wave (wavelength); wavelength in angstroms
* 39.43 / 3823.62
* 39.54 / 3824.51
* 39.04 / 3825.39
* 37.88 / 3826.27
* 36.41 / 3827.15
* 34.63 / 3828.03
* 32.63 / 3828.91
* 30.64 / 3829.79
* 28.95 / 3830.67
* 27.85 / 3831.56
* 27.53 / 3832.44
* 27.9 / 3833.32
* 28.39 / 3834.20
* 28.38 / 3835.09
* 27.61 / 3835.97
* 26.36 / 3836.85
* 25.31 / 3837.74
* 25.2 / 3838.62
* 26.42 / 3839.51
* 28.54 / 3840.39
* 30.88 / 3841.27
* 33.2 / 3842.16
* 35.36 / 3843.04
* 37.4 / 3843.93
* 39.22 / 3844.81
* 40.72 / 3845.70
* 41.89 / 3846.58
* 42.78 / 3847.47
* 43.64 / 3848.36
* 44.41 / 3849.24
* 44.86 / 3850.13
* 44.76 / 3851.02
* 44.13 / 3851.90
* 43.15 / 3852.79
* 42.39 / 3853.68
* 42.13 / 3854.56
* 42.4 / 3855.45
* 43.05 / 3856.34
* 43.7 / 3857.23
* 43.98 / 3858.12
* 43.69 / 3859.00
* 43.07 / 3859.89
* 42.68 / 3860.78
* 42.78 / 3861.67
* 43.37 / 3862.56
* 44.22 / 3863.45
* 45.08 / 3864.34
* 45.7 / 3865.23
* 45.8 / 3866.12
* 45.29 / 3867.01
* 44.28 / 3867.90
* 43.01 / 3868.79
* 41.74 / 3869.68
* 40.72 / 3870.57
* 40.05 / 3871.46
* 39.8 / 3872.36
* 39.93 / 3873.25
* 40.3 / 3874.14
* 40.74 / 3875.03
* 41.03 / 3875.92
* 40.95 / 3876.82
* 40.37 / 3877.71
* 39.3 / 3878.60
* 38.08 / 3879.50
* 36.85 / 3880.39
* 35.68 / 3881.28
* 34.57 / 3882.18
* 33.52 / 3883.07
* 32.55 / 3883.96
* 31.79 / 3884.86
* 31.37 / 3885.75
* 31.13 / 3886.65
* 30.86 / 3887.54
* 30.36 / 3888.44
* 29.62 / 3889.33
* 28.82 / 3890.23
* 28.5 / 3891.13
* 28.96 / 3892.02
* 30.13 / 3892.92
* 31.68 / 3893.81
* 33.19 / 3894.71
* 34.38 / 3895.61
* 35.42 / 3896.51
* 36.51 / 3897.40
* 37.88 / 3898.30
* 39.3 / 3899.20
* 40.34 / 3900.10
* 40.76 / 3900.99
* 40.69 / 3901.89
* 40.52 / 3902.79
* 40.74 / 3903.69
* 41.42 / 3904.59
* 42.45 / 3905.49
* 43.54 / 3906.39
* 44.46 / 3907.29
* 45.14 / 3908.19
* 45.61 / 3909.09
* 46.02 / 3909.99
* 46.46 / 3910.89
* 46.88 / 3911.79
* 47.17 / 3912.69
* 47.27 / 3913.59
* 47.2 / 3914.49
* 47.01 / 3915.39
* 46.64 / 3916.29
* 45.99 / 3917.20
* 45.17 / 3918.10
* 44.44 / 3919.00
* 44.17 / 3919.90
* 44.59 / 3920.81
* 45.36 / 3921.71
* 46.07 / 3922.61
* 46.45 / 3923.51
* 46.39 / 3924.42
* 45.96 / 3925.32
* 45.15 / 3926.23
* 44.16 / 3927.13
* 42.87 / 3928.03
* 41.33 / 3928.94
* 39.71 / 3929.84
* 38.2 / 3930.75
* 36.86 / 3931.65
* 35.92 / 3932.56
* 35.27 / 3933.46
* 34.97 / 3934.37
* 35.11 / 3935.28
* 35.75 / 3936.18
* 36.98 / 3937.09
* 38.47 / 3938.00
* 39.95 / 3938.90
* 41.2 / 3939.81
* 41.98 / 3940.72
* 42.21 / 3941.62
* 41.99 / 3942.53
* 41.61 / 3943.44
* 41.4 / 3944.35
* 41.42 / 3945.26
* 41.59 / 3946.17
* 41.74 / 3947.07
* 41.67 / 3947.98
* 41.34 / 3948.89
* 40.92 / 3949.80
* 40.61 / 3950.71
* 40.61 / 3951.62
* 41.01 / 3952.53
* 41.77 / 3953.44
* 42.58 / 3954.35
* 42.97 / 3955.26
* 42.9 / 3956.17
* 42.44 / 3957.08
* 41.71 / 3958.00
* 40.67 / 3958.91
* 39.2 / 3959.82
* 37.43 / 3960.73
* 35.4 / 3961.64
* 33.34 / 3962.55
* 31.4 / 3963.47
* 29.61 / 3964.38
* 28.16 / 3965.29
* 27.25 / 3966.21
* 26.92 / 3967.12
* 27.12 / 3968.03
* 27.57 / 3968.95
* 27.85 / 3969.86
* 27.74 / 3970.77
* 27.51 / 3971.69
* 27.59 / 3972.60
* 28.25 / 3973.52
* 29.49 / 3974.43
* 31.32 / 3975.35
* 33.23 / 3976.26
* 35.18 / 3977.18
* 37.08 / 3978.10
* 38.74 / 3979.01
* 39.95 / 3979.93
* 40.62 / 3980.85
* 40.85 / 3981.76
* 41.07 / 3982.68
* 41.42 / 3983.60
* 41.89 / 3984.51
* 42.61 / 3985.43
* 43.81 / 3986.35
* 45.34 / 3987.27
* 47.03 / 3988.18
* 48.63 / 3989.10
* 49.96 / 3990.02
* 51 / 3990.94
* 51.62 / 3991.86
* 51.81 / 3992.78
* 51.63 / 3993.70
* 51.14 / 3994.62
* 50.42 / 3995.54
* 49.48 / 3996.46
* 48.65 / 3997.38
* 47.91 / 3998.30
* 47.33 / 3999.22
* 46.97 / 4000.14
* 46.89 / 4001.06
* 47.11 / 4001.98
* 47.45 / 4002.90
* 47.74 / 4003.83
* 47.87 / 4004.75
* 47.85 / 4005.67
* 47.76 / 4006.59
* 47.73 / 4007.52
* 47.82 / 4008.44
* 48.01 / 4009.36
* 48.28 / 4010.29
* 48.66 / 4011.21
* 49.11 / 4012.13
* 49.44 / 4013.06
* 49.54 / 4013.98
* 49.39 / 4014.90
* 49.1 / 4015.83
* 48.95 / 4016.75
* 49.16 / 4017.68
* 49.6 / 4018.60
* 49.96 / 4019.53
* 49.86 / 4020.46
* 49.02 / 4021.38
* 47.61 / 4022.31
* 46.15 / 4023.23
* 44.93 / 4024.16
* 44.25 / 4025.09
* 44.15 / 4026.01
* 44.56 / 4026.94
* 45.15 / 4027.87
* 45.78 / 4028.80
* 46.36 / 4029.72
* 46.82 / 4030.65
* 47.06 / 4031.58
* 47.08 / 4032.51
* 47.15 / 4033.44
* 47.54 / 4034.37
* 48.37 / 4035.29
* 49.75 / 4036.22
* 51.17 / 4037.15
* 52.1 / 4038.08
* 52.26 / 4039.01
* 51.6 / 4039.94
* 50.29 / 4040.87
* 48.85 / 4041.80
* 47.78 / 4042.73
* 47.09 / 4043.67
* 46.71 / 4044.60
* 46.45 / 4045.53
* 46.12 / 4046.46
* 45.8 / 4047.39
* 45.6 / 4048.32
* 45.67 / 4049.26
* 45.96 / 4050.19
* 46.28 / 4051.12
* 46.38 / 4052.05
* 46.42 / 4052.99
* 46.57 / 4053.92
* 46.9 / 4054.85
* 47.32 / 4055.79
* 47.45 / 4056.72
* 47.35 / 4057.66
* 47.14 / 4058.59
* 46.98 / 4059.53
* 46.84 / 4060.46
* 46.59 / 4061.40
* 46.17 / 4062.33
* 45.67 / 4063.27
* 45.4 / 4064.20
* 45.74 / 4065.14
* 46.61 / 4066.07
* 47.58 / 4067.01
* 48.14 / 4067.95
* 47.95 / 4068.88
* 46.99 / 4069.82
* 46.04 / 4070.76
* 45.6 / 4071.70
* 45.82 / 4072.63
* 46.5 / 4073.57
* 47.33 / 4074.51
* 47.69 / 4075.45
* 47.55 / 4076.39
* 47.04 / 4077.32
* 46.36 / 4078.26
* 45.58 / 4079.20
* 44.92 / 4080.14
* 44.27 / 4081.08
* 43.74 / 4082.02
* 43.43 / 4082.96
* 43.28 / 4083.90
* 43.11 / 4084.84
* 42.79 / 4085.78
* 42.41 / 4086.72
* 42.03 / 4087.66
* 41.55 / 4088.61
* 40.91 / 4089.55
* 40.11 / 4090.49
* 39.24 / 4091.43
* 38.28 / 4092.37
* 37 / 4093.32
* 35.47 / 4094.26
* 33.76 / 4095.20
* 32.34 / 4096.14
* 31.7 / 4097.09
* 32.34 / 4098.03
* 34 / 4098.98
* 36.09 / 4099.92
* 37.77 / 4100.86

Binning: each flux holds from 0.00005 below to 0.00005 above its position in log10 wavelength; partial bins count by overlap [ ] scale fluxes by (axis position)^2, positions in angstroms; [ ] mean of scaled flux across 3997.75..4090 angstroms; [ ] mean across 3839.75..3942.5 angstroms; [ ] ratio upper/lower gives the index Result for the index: 1.3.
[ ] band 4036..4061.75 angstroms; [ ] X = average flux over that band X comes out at 47.7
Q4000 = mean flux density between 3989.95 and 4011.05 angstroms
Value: 48.8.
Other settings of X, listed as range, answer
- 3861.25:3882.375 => 41.3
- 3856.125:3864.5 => 43.5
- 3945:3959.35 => 41.6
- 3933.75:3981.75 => 36.7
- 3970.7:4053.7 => 45.8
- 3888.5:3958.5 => 40.8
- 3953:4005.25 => 40.2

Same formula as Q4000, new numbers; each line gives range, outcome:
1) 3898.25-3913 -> 43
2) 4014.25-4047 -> 48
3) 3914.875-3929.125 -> 45.2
